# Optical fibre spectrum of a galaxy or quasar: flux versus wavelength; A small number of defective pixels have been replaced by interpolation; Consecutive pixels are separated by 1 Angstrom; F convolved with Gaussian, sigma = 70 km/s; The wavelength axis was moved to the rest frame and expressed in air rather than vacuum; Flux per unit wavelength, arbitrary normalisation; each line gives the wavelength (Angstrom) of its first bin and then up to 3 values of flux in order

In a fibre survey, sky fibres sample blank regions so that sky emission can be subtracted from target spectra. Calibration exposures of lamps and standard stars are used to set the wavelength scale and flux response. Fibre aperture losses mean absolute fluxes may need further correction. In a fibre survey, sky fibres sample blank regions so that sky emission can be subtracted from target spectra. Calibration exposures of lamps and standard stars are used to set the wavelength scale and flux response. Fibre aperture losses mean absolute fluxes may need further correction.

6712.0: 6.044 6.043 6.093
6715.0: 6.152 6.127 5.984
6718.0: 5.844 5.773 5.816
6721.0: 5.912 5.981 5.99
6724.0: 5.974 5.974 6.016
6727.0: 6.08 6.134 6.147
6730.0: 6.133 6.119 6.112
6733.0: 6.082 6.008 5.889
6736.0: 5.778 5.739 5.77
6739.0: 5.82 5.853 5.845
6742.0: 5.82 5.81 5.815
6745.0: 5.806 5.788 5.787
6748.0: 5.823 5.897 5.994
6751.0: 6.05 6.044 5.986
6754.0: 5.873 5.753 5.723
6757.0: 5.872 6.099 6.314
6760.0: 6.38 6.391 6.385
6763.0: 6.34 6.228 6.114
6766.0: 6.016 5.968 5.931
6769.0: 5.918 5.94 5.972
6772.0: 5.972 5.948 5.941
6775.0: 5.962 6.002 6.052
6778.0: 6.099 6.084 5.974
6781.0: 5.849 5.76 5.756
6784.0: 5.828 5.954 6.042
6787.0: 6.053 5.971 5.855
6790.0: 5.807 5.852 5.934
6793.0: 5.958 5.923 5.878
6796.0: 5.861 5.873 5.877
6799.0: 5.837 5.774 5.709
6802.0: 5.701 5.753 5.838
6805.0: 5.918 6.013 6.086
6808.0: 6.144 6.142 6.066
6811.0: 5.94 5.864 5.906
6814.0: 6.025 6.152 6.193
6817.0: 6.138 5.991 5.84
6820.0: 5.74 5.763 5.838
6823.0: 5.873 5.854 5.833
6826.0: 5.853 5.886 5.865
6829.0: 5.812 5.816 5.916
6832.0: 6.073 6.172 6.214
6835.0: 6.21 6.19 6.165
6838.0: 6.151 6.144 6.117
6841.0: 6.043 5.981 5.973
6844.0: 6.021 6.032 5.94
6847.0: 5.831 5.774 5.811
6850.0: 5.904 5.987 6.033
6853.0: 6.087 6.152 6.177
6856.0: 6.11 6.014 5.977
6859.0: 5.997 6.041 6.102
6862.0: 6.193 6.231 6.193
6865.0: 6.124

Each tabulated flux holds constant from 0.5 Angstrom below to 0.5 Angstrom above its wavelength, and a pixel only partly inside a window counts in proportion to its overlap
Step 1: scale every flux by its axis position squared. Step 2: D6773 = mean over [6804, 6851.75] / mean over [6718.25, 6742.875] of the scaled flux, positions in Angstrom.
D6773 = 1.04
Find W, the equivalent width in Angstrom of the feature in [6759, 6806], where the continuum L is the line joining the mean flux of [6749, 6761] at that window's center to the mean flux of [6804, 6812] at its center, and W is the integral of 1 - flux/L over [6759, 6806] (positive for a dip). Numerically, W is 0.4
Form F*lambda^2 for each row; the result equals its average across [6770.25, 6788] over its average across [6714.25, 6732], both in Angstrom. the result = 1.0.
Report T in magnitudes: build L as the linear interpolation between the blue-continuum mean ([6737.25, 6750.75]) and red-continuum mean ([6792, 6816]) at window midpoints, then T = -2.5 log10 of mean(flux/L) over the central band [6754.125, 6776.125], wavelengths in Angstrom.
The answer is -0.033 mag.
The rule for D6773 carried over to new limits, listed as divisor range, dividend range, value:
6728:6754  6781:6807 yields 1.01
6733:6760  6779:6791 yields 1.01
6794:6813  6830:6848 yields 1.04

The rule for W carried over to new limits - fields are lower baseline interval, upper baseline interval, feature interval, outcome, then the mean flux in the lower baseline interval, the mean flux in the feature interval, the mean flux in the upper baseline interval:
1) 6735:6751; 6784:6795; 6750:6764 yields -0.6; 5.83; 6.09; 5.93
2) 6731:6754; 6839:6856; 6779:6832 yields 0.4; 5.89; 5.91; 6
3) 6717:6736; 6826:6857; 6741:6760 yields 0.3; 5.99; 5.91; 6.02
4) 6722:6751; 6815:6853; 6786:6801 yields 0.2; 5.93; 5.89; 5.98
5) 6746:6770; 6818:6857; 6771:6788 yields 0.2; 6.03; 5.96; 5.98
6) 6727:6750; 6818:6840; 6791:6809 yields 0.2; 5.91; 5.89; 5.97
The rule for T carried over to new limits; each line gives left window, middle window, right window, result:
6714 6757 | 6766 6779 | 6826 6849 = 0.00 mag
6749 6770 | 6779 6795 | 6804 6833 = 0.02 mag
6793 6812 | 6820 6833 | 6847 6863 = 0.02 mag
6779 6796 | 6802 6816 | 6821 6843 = -0.01 mag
